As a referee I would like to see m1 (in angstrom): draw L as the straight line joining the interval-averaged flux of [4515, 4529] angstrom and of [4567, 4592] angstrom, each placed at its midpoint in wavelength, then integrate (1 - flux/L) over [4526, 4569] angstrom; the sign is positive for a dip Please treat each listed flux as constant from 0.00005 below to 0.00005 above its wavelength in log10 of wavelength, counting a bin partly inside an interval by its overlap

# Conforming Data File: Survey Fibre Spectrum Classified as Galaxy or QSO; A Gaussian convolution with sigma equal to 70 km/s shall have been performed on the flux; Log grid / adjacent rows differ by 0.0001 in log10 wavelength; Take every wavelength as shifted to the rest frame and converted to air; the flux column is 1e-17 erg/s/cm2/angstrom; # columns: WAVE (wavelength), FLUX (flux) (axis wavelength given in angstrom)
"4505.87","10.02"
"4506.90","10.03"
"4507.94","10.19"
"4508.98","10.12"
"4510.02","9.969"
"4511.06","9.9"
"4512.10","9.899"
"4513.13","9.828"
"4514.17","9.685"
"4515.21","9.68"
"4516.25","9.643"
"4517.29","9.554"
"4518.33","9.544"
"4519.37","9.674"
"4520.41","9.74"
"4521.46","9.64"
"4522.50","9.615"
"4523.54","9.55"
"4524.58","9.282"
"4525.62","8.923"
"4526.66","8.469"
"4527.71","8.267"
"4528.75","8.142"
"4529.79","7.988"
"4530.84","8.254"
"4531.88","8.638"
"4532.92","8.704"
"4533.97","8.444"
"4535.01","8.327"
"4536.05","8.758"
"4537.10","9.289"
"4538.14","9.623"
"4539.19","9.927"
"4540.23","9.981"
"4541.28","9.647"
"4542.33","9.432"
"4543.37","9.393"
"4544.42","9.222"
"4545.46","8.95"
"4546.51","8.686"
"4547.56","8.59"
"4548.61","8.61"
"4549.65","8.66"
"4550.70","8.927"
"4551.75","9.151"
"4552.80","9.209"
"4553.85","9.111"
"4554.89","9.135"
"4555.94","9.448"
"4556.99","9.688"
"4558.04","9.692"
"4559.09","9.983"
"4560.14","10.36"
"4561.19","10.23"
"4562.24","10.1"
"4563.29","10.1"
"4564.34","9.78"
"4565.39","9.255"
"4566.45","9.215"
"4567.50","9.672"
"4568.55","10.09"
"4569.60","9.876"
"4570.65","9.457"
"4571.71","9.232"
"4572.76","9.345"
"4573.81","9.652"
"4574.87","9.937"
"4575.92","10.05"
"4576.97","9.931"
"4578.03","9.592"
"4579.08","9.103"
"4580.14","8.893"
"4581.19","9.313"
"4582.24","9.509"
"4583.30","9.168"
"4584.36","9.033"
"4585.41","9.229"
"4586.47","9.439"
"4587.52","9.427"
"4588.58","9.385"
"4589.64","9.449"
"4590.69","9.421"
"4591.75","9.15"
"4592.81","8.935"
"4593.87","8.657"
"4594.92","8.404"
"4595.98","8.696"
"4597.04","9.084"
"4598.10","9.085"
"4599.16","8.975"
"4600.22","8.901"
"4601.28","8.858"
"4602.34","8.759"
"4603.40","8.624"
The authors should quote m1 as 0.78 angstrom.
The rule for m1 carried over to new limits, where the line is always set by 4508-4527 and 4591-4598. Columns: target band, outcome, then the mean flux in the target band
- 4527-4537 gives 1.10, 8.43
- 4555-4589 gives -1.94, 9.59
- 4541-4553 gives 0.39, 9.02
